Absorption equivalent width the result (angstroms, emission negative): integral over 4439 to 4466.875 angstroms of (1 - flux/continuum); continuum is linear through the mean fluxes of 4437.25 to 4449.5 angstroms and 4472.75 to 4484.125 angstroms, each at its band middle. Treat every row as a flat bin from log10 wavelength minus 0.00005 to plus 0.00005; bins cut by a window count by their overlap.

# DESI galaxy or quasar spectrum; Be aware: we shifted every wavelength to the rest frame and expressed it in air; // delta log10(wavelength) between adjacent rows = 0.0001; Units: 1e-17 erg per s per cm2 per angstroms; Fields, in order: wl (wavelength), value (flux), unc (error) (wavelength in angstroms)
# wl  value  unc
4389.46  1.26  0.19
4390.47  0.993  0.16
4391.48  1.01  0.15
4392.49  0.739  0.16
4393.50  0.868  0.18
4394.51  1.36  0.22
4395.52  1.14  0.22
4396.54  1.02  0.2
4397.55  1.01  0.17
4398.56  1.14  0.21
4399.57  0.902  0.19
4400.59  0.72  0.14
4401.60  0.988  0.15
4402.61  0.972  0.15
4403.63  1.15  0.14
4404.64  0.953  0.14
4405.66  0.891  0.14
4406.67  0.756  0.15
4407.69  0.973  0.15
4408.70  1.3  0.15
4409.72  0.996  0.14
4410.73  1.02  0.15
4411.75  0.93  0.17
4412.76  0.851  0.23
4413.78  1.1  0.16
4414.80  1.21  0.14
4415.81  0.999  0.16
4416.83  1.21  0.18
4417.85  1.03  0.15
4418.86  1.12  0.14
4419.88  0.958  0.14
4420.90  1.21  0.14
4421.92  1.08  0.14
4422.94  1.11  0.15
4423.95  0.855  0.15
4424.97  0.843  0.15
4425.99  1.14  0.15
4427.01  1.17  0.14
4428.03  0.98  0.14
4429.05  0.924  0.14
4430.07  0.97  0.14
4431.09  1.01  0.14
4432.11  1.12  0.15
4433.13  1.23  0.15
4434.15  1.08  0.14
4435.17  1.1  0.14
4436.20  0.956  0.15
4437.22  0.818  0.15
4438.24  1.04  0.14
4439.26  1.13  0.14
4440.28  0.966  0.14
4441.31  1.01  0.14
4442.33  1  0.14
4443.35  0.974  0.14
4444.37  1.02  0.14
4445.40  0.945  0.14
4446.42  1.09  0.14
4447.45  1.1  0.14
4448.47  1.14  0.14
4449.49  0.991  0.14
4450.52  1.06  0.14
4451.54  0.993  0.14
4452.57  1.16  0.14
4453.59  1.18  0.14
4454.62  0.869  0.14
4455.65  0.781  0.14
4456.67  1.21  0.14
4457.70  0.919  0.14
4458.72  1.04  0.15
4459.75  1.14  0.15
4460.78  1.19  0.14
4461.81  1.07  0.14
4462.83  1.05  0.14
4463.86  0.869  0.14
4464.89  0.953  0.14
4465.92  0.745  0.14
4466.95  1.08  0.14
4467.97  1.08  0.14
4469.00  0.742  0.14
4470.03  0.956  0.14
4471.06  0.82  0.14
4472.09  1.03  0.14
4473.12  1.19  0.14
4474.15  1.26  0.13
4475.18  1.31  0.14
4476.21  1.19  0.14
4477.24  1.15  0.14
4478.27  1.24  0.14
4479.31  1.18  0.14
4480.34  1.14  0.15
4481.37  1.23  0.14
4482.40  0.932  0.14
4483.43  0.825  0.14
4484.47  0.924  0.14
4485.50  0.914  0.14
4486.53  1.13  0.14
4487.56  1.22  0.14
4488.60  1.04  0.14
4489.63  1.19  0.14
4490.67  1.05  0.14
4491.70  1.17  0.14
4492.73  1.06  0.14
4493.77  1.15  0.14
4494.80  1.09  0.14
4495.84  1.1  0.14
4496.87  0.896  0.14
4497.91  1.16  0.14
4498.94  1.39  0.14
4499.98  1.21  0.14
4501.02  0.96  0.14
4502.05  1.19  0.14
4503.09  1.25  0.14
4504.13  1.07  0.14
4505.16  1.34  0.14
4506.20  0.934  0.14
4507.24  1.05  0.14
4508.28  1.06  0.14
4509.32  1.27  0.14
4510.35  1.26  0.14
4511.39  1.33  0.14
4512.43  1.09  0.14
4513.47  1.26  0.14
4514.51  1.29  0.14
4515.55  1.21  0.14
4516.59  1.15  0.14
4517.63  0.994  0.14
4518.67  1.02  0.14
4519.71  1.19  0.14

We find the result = 1.0 angstroms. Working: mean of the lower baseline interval 1.03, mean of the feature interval 1.02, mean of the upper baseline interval 1.15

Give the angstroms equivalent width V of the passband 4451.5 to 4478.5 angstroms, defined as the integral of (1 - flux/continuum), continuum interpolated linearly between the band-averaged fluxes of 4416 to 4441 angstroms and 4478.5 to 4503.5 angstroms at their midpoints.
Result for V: 0.8 angstroms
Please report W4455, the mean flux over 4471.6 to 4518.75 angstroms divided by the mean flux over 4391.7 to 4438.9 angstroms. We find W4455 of 1.11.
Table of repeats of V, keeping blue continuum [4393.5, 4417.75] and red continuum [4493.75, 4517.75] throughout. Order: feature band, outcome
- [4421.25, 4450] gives 0.9 angstroms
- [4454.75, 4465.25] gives 0.7 angstroms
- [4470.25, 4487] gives 0.5 angstroms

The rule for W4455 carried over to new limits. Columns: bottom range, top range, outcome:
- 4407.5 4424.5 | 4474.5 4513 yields 1.07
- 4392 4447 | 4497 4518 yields 1.15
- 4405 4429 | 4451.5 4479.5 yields 1.02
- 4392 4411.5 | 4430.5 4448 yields 1.04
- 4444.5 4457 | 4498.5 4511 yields 1.12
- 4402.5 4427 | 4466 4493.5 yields 1.04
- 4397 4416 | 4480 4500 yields 1.10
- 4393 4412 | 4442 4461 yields 1.03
